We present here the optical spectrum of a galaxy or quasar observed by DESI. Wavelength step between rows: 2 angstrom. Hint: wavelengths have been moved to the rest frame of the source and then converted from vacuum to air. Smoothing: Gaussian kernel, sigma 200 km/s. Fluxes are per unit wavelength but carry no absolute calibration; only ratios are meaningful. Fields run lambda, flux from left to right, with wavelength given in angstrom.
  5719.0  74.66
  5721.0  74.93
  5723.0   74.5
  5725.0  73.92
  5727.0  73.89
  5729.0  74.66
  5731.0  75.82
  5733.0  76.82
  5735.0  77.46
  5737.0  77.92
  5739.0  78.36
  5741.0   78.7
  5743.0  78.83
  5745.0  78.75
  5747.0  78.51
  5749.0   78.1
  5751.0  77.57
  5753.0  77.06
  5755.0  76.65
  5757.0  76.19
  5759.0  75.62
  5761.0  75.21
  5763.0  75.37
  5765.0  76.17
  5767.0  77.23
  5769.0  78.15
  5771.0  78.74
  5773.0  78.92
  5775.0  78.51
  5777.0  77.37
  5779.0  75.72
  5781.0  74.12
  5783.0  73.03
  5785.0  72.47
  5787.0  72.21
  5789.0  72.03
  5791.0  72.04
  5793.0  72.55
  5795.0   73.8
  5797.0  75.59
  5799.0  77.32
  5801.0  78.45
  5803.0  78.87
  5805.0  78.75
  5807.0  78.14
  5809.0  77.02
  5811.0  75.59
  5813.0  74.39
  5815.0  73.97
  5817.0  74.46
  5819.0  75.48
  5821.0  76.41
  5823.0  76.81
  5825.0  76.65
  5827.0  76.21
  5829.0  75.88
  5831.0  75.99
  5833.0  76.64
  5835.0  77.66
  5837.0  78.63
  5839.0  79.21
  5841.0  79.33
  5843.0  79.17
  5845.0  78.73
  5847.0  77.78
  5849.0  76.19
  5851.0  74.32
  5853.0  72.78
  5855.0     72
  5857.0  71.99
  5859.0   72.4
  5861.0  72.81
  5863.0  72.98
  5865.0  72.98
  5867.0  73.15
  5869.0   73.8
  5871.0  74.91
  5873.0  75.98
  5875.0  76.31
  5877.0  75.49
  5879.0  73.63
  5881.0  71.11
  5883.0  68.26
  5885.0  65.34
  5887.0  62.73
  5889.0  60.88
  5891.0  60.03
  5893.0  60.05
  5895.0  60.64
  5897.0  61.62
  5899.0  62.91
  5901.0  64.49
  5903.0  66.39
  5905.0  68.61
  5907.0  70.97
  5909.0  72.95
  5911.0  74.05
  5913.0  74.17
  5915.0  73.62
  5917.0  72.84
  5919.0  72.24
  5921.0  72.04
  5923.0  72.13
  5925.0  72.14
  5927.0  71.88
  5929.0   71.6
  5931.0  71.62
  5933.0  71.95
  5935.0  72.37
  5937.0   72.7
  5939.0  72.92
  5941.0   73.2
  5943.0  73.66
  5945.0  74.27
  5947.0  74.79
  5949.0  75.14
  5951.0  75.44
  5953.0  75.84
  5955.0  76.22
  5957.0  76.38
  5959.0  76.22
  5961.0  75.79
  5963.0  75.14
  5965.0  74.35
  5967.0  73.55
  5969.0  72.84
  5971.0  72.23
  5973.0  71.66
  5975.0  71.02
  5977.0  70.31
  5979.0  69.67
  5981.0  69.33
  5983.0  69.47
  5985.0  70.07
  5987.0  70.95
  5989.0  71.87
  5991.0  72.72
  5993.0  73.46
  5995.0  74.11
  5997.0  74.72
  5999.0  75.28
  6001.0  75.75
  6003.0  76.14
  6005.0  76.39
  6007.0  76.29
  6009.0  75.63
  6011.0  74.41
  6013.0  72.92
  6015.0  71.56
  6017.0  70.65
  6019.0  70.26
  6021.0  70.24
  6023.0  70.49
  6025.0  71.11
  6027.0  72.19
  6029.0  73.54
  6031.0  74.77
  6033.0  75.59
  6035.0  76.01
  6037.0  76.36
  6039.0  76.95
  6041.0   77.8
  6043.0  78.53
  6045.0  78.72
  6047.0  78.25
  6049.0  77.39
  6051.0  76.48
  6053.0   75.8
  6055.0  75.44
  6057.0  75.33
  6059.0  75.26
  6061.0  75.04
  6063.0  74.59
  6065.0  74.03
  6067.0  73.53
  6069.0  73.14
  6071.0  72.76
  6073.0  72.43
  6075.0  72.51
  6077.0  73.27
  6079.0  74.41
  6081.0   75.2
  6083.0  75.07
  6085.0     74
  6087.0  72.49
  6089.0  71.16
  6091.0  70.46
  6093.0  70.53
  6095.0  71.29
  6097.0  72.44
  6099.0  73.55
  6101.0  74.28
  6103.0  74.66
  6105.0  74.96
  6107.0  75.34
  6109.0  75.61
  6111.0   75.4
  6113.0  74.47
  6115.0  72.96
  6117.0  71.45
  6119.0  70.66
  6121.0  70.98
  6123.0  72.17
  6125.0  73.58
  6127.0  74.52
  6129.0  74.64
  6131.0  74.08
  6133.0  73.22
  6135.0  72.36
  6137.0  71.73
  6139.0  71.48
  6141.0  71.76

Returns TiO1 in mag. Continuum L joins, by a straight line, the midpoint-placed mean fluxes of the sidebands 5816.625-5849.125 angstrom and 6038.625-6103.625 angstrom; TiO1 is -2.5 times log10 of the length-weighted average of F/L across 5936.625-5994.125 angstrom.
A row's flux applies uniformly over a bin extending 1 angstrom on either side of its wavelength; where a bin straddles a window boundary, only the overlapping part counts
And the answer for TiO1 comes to 0.04 mag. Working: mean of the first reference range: 77.2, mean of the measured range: 73.2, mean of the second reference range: 74.4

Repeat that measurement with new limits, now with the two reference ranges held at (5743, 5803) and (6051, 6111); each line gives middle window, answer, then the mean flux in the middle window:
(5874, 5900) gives 0.141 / 66.1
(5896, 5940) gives 0.064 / 70.7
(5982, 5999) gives 0.031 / 72.4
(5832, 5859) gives -0.011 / 76.3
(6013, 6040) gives 0.017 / 73.1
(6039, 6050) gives -0.056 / 78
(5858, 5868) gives 0.037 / 72.9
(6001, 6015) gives -0.010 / 75.1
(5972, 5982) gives 0.063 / 70.4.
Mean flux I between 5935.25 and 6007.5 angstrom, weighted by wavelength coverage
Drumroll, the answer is 73.6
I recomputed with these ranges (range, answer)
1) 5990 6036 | 73.7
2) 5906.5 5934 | 72.5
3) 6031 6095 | 74.7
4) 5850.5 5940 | 70.4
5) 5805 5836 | 76.2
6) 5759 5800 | 75.3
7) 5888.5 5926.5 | 68.2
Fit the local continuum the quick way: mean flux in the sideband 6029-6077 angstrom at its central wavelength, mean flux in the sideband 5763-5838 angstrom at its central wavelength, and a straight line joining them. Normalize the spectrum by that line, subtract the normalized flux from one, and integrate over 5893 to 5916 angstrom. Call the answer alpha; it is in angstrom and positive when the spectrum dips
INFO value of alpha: 2.4 angstrom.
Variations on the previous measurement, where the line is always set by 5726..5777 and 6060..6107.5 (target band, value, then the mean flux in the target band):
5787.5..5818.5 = 0.4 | 75.5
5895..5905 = 1.5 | 64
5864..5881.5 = 0.4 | 74.2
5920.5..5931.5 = 0.5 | 71.9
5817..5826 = 0.0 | 76.1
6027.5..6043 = -0.4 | 75.9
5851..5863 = 0.5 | 72.6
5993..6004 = -0.1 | 75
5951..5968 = -0.1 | 75.4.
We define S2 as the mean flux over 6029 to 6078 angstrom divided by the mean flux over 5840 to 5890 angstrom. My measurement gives 1.03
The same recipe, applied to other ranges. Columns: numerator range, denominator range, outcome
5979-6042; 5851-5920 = 1.05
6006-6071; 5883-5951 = 1.07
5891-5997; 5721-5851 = 0.94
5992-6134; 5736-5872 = 0.97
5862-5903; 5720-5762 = 0.89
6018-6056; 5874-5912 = 1.12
